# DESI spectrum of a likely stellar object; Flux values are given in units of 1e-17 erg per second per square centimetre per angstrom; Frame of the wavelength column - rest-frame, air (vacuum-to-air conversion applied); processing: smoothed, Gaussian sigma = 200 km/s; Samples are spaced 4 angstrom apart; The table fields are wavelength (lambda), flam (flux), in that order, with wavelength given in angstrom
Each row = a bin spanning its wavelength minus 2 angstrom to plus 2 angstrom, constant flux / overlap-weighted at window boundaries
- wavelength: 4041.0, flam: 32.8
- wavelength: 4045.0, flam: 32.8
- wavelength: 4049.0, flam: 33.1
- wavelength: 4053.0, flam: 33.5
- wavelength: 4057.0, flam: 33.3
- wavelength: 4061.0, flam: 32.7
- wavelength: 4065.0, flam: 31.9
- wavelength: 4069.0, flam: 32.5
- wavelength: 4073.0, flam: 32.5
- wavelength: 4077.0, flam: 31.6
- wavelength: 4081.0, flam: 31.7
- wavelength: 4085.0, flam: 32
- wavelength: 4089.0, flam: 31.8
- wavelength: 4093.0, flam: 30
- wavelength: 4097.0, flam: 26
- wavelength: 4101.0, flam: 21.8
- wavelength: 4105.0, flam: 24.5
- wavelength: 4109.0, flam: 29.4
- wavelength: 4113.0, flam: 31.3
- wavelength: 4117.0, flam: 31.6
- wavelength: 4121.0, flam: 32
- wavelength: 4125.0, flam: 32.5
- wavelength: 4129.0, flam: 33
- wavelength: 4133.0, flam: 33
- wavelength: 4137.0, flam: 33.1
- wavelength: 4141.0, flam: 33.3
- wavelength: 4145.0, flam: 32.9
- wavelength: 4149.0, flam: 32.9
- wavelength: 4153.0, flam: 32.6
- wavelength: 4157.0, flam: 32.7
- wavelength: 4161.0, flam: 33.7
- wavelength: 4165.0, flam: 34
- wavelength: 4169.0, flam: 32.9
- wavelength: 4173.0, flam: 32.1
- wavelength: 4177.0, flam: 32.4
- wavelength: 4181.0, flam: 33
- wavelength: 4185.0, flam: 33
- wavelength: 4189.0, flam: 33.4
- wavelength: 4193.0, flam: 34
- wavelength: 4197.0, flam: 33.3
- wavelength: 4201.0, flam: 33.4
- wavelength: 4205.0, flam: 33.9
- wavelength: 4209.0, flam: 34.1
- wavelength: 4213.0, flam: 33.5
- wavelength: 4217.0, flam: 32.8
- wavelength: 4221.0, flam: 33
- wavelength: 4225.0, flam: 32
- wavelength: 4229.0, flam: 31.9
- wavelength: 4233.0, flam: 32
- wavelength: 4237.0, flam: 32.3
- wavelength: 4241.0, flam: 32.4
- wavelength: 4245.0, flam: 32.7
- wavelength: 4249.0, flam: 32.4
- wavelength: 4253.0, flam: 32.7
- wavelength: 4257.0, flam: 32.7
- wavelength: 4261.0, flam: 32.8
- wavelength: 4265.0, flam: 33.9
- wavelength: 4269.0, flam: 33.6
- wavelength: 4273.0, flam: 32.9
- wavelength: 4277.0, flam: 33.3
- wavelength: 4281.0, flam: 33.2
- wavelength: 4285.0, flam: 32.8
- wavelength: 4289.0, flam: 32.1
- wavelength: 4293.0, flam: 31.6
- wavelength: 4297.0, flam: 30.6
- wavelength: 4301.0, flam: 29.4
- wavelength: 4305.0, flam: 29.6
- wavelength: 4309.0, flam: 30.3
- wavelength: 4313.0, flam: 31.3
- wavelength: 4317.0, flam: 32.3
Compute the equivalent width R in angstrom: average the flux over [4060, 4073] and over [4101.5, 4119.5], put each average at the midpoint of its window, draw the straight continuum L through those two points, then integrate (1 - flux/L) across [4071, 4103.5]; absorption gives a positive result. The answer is 1.1 angstrom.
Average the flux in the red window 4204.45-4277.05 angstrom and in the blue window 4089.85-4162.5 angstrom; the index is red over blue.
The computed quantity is 1.1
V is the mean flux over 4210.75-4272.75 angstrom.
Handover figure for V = 32.7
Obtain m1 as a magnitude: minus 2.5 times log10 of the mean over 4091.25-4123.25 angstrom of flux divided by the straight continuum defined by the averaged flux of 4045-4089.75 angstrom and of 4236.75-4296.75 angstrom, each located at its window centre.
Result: 0.15 mag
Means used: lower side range 32.5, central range 28.3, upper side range 32.7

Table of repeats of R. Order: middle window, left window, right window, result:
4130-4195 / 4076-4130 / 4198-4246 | -3.6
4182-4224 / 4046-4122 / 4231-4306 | -2.2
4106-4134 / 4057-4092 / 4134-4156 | 1.0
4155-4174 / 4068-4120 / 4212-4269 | -1.2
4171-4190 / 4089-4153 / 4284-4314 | -1.3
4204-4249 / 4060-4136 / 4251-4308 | -1.4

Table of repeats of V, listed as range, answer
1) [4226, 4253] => 32.3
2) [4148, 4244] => 33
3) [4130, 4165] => 33.1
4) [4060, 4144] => 30.9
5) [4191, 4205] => 33.6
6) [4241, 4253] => 32.6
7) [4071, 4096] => 31.4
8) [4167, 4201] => 33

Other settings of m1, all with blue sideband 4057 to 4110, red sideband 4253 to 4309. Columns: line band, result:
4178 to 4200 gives -0.07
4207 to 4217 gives -0.07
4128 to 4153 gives -0.08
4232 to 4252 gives -0.02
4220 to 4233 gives -0.02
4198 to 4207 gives -0.08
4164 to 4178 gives -0.06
